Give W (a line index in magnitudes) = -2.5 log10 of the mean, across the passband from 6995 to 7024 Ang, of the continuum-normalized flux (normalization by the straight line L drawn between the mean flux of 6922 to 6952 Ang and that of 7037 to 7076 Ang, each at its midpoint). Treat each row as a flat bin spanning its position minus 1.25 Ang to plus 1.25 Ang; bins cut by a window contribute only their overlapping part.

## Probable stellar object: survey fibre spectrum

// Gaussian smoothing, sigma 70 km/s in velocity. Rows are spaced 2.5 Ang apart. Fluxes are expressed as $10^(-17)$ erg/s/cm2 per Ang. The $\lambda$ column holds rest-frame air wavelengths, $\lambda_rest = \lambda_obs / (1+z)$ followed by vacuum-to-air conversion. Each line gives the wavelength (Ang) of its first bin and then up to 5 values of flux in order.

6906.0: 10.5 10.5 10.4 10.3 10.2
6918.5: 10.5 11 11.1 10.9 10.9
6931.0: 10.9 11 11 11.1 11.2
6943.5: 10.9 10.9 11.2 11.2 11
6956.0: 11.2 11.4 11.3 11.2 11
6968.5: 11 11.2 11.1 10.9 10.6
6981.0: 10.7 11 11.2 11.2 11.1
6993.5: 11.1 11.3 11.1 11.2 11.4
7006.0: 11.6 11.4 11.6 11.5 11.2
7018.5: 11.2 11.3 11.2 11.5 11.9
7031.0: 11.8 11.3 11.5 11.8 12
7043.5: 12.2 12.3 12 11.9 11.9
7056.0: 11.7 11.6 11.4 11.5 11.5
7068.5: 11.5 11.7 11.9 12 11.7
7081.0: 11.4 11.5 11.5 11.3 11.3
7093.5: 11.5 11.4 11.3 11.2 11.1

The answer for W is 0.01 mag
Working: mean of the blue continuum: 11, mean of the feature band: 11.3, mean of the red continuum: 11.8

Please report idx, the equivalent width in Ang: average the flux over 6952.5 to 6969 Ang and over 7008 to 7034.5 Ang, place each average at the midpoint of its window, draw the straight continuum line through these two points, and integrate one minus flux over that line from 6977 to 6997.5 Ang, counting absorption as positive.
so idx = 0.5 Ang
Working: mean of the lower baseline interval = 11.2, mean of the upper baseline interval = 11.4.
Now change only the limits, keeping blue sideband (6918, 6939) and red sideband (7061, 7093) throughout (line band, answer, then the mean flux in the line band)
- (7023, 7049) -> -0.9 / 11.8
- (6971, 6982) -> 0.3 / 10.9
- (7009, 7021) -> -0.1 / 11.4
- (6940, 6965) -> -0.2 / 11.1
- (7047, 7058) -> -0.4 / 11.9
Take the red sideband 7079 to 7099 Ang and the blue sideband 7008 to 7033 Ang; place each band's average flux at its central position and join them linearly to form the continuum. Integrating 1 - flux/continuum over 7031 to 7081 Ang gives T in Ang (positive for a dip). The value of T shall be -1.4 Ang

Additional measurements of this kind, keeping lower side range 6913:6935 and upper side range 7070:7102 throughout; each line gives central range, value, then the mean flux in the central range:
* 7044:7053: -0.6 Ang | 12.1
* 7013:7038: -0.5 Ang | 11.4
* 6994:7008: -0.2 Ang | 11.3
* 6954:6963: -0.3 Ang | 11.3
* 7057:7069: -0.1 Ang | 11.5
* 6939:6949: -0.2 Ang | 11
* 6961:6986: 0.0 Ang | 11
